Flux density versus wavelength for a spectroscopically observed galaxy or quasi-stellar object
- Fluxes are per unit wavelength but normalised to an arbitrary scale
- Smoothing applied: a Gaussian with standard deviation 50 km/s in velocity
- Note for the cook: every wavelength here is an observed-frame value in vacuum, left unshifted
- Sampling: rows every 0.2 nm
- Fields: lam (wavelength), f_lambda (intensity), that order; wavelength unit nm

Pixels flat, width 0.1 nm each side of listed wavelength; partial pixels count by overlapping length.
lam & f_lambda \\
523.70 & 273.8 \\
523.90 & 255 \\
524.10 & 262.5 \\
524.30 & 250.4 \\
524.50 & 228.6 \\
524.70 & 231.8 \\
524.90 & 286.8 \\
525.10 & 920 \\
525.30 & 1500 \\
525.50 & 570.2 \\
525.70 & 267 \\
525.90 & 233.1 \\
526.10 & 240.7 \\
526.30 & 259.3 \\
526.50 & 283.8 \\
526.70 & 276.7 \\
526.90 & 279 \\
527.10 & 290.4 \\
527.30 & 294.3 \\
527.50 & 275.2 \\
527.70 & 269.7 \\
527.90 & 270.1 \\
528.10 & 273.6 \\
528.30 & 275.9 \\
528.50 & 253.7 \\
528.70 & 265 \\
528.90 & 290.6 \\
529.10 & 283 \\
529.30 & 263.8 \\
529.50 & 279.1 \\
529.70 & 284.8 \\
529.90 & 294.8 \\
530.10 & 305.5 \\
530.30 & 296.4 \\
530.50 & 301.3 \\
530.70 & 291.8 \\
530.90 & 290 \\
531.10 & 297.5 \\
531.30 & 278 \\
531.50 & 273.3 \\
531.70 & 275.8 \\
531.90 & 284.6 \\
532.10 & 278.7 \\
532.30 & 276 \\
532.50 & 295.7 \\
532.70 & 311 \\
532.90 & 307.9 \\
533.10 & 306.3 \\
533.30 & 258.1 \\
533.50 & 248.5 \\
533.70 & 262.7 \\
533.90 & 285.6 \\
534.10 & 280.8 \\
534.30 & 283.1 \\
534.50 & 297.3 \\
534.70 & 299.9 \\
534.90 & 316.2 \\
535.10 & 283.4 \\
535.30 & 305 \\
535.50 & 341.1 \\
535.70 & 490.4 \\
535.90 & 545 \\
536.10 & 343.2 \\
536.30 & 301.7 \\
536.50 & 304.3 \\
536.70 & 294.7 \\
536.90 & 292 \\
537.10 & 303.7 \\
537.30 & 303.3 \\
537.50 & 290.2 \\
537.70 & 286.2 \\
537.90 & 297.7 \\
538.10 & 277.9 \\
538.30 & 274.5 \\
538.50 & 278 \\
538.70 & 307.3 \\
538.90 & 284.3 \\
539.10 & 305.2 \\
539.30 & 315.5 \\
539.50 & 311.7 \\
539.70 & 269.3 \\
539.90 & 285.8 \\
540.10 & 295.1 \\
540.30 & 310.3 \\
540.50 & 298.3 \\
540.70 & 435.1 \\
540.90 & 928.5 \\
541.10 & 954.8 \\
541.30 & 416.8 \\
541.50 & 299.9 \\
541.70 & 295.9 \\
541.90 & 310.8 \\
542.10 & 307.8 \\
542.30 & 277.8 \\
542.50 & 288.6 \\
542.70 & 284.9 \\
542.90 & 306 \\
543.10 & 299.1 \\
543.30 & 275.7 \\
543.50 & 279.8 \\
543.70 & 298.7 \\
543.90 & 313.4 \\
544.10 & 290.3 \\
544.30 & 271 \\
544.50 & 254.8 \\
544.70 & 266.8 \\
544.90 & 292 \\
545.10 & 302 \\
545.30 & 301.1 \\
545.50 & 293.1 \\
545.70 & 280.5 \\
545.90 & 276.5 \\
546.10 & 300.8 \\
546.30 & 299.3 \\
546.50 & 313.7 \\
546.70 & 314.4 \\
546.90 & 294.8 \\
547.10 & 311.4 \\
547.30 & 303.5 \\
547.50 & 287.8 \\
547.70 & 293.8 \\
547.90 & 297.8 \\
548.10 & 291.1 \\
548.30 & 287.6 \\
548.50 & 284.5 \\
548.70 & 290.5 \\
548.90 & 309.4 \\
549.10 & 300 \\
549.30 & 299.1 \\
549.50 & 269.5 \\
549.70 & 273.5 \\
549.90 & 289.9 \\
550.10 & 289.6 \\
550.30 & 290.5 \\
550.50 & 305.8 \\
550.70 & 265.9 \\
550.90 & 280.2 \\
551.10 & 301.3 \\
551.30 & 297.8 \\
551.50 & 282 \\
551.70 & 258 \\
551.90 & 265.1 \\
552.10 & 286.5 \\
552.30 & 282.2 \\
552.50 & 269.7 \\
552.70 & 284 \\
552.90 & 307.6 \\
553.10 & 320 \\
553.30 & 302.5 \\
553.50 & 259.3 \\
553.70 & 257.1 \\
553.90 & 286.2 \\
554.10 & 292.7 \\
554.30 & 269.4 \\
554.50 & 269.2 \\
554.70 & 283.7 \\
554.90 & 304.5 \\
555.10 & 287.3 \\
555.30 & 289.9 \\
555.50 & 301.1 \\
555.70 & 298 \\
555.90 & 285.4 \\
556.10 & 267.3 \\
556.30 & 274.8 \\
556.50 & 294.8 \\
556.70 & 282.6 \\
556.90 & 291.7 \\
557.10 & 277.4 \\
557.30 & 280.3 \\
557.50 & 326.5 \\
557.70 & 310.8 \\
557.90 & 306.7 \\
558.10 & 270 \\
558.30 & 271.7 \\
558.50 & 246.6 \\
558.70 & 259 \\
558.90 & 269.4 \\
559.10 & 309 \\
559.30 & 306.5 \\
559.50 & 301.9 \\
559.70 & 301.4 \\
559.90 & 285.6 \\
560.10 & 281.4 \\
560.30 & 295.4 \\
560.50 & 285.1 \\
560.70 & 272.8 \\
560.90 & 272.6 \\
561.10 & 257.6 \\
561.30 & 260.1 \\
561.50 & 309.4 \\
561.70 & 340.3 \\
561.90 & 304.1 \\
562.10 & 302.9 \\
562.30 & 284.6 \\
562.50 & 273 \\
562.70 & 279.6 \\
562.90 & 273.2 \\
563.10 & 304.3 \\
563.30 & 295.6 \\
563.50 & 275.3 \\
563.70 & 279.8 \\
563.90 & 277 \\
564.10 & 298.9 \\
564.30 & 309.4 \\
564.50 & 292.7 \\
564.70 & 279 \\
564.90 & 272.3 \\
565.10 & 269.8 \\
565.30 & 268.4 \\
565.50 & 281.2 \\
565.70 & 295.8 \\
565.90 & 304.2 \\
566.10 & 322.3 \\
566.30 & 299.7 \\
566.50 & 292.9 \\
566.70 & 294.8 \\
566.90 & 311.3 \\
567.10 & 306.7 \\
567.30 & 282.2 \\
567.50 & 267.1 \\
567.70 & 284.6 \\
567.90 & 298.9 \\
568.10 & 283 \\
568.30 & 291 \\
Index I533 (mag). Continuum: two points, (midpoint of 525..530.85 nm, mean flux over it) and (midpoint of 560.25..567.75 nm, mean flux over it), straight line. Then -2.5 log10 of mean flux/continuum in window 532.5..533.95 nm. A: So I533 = 0.202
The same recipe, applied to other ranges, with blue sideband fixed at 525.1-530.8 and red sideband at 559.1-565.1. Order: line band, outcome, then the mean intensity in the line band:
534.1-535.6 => 0.098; 302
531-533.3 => 0.163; 288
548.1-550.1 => 0.070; 289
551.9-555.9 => 0.055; 286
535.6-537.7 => -0.051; 344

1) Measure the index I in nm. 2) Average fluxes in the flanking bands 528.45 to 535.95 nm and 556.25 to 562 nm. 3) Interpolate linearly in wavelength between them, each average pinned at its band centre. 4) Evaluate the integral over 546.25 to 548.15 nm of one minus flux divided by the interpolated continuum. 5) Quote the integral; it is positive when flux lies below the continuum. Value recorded -0.06 nm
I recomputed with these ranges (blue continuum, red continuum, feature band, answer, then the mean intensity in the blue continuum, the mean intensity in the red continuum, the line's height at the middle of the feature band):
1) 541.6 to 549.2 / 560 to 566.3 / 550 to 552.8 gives 0.08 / 293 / 288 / 291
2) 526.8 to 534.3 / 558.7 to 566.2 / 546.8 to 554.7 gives -0.03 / 282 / 289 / 286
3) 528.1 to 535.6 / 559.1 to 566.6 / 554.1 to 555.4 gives 0.02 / 287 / 290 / 289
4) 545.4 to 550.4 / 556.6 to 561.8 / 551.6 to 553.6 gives 0.05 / 294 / 287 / 291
